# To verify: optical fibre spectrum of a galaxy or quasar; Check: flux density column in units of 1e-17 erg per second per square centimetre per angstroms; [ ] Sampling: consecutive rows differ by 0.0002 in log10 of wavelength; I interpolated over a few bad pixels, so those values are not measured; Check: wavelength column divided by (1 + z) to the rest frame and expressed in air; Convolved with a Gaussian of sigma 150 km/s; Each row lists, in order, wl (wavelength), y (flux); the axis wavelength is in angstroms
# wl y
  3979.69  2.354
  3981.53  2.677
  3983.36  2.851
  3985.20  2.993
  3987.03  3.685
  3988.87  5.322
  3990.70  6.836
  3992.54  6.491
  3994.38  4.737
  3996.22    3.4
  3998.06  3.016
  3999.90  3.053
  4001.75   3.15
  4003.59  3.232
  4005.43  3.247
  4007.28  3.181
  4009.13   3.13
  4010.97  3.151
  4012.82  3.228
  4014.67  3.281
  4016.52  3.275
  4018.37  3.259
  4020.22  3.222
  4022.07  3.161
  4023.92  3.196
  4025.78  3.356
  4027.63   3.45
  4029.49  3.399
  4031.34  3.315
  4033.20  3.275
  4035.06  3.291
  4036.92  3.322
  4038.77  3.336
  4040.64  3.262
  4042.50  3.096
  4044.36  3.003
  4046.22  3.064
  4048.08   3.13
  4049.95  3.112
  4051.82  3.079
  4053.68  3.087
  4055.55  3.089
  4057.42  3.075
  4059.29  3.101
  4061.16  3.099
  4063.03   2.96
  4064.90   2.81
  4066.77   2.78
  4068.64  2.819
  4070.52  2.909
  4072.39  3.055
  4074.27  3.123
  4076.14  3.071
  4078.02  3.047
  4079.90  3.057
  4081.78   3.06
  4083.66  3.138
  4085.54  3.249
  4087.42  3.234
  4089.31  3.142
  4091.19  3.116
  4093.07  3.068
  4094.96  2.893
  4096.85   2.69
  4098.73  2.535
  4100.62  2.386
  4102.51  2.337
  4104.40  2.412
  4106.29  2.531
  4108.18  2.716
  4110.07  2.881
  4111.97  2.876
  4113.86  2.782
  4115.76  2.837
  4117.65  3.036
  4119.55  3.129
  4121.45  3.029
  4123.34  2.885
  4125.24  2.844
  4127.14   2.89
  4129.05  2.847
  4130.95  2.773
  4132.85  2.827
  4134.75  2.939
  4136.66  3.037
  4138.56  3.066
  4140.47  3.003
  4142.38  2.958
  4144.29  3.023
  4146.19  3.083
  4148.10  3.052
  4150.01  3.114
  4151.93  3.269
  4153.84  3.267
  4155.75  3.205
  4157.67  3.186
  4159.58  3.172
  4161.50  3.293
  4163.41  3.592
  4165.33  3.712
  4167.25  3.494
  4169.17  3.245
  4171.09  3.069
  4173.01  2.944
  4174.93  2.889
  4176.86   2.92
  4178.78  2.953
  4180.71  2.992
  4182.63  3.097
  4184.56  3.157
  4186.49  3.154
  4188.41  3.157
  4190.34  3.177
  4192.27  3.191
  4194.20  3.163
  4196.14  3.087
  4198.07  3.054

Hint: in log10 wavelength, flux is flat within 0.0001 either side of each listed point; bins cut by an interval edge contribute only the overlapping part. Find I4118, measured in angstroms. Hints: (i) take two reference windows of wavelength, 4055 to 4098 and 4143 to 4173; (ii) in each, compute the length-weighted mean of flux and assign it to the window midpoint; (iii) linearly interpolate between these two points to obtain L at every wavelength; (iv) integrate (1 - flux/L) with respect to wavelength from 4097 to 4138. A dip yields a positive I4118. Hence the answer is 4.5 angstroms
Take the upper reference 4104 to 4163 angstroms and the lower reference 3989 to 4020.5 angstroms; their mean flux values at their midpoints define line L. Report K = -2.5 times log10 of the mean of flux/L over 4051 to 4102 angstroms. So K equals 0.12 mag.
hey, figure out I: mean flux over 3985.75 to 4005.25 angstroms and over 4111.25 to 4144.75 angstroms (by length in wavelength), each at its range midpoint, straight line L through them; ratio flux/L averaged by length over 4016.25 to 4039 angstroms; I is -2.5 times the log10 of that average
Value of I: 0.19 mag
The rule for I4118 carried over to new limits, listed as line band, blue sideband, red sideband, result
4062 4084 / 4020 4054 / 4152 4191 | 1.6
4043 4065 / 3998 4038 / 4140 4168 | 1.2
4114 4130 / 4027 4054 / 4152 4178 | 1.5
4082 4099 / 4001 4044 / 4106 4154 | 0.2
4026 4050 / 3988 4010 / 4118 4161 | 3.4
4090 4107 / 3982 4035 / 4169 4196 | 3.3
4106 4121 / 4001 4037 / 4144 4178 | 1.6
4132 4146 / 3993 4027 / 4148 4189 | 1.0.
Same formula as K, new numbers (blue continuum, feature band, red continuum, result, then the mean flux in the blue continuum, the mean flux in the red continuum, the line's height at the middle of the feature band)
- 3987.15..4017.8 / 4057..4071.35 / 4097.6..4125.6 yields 0.10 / 3.84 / 2.75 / 3.22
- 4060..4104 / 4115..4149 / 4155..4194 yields 0.04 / 2.93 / 3.18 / 3.07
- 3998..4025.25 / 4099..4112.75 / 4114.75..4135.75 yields 0.15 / 3.19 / 2.91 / 2.96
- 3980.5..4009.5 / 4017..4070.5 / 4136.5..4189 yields 0.15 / 3.82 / 3.15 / 3.62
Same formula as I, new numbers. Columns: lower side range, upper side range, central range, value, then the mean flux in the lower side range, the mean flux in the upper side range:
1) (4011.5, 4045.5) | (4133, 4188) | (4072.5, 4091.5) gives 0.03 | 3.26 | 3.13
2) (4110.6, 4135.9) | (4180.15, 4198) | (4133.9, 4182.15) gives -0.04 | 2.9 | 3.13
